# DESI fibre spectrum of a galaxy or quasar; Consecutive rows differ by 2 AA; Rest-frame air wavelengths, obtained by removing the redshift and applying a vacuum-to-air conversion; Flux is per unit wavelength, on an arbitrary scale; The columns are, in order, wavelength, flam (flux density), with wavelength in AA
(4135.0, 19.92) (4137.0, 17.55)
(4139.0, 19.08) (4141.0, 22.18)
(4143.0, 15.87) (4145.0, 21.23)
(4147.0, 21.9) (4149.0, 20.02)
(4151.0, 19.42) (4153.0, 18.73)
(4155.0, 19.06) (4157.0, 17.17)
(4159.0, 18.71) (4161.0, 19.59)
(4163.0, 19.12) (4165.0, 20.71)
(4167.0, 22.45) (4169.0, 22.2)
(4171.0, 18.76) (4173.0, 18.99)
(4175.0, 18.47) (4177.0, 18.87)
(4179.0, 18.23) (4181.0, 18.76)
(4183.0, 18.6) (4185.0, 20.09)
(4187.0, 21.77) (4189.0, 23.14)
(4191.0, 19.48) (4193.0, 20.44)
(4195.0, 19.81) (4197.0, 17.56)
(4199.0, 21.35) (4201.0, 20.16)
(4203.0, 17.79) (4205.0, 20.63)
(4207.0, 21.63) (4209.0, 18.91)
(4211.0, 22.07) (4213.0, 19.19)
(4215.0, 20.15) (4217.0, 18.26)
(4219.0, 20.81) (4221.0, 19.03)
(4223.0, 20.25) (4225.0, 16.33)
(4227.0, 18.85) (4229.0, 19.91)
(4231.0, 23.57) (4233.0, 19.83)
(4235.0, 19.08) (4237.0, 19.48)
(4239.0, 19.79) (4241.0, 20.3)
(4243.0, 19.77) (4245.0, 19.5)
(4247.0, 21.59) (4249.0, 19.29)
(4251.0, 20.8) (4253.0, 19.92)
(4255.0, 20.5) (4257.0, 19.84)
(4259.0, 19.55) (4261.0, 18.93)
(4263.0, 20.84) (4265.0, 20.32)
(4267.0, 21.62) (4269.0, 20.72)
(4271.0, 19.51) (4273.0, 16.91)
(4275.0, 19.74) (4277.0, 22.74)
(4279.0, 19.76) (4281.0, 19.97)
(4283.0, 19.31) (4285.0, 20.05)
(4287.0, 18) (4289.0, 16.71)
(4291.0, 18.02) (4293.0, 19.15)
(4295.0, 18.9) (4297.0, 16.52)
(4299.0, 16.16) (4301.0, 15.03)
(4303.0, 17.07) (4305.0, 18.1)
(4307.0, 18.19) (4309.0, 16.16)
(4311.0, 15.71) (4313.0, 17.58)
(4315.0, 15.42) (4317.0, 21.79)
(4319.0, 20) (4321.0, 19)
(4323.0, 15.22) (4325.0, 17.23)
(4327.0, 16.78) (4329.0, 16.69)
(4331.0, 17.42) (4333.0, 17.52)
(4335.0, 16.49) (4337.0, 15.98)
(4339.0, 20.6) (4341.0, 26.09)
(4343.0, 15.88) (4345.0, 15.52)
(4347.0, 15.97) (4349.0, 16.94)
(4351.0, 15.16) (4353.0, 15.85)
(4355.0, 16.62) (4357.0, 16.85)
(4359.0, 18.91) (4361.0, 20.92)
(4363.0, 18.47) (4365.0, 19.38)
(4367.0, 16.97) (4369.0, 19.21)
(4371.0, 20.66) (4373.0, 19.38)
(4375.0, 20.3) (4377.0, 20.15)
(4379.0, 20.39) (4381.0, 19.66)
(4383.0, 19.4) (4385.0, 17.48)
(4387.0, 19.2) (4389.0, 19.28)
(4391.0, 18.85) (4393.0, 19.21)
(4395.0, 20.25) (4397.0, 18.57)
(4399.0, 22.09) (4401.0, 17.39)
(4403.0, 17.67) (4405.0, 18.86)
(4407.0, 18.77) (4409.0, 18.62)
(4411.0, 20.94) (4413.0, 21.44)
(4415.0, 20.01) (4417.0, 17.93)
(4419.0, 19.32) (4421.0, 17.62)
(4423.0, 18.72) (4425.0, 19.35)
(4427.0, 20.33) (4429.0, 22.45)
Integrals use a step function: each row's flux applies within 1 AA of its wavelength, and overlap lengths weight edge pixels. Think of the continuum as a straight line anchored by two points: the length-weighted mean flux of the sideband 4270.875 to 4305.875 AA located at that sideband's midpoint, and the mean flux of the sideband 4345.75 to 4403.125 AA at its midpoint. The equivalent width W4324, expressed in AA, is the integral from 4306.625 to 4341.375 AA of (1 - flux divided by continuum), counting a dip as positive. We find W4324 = 1.2 AA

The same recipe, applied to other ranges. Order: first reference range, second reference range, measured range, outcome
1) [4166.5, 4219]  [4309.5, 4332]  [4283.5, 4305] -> 0.4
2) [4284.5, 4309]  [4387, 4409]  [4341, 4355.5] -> 1.3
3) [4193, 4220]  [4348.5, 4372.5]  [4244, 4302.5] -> -0.6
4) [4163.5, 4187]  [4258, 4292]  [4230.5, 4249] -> -0.5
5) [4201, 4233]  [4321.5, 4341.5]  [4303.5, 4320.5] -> 0.3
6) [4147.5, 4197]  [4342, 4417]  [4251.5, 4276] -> -0.8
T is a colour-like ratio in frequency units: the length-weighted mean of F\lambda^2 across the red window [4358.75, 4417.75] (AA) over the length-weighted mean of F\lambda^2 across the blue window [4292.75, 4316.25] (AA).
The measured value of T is 1.2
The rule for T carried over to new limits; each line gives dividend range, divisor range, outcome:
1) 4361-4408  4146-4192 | 1.08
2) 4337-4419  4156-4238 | 1.04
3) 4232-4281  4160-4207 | 1.04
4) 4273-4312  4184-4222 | 0.94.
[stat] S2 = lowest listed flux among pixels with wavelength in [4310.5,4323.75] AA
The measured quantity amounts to 15.22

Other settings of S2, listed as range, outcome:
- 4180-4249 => 16.33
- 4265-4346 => 15.03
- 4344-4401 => 15.16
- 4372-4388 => 17.48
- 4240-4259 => 19.29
